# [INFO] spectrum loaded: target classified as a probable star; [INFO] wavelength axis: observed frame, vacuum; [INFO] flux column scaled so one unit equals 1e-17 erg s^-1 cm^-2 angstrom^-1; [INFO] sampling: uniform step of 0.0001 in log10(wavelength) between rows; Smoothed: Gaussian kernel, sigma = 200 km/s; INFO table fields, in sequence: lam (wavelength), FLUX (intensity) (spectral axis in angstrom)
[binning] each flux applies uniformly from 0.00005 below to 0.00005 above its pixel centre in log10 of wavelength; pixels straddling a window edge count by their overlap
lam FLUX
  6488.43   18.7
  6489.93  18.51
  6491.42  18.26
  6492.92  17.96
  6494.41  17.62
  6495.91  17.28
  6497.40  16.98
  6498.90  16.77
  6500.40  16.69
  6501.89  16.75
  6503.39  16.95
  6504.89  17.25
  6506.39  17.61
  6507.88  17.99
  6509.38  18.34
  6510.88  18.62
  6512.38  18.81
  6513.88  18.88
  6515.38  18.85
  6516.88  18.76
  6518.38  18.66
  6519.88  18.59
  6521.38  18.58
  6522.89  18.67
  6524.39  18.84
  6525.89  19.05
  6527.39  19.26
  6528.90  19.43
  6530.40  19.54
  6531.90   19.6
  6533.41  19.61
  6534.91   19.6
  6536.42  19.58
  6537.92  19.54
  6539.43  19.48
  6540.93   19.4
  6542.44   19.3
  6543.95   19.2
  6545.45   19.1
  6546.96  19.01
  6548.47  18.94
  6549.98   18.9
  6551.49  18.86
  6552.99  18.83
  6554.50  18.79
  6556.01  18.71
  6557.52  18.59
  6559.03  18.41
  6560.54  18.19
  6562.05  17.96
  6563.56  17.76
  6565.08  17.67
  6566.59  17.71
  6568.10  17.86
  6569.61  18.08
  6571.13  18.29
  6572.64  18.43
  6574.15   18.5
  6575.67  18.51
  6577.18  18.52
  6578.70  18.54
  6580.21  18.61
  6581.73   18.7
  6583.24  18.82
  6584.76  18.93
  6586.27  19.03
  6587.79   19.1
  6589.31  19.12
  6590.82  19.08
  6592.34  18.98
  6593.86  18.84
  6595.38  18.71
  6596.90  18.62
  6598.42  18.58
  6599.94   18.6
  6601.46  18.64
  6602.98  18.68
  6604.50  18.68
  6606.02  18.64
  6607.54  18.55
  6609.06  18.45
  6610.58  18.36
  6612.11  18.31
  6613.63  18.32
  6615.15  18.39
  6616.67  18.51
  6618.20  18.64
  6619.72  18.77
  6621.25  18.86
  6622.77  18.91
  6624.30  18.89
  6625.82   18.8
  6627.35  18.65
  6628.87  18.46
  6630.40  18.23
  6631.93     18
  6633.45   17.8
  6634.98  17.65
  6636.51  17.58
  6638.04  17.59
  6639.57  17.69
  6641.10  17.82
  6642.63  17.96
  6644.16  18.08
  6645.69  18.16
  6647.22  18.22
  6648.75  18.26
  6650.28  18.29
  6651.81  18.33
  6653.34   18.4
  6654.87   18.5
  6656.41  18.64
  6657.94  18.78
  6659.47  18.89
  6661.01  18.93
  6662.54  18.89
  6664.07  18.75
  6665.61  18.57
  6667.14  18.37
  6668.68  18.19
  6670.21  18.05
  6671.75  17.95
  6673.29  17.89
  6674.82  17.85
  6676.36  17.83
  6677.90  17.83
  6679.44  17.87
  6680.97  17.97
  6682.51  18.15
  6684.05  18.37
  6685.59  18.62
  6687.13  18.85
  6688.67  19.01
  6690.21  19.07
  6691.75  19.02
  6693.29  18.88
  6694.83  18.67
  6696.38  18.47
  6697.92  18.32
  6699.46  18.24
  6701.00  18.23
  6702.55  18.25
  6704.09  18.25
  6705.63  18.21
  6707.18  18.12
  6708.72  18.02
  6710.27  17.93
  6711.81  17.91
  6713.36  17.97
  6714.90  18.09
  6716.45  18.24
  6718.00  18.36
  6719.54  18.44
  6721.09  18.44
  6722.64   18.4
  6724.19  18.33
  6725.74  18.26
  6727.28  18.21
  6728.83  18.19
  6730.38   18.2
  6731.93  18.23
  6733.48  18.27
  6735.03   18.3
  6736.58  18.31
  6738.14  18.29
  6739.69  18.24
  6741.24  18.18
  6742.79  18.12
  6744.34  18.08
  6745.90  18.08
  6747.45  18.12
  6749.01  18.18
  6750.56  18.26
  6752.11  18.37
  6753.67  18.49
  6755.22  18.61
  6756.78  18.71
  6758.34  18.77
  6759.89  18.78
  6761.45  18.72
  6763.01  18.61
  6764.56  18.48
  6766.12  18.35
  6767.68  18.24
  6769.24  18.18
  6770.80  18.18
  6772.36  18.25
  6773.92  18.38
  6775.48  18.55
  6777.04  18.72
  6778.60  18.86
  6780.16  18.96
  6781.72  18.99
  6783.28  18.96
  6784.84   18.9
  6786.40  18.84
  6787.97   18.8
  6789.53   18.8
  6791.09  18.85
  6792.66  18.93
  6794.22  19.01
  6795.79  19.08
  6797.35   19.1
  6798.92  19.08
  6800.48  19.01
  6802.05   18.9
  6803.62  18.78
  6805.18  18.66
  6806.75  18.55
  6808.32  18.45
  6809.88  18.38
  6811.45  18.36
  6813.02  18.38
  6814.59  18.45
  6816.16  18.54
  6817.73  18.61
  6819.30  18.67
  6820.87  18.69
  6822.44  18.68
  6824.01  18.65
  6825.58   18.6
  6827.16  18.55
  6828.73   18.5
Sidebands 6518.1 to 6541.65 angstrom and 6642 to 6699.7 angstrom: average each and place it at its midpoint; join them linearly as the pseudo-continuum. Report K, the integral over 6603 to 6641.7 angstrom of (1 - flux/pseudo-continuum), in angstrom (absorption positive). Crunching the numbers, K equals 0.7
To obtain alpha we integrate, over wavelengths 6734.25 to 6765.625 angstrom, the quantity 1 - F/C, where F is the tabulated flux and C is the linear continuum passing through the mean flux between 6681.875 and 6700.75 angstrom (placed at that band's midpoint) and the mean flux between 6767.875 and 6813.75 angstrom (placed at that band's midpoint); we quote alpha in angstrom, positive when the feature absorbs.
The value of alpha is 0.5 angstrom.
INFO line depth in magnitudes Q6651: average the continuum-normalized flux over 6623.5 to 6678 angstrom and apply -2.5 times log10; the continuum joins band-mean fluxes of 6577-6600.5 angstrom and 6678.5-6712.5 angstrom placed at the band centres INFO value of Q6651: 0.02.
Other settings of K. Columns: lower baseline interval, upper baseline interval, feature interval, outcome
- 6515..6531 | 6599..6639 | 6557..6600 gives 0.29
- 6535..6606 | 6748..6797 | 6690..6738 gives 0.91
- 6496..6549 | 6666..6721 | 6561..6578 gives 0.37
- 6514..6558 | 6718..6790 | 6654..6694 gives 0.49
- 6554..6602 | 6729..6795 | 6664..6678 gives 0.30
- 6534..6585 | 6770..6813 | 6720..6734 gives 0.33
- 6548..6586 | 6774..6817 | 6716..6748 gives 0.73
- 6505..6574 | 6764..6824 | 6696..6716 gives 0.58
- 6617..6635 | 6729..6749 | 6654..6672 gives -0.15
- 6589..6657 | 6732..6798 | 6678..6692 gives -0.02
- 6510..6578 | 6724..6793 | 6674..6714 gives 0.56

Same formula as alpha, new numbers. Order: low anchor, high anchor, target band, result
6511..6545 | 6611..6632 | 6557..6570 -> 0.62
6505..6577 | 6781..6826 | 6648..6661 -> 0.14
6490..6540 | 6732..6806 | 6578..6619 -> -0.44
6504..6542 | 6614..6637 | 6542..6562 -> -0.03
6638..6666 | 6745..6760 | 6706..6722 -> 0.21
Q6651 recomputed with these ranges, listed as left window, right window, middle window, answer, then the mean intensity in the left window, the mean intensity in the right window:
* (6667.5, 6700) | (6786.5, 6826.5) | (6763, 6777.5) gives 0.01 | 18.3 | 18.7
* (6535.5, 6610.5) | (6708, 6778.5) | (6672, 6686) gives 0.03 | 18.7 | 18.3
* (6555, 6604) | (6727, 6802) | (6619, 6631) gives -0.01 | 18.5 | 18.5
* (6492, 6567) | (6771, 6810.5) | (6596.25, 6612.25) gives 0.00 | 18.5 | 18.8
